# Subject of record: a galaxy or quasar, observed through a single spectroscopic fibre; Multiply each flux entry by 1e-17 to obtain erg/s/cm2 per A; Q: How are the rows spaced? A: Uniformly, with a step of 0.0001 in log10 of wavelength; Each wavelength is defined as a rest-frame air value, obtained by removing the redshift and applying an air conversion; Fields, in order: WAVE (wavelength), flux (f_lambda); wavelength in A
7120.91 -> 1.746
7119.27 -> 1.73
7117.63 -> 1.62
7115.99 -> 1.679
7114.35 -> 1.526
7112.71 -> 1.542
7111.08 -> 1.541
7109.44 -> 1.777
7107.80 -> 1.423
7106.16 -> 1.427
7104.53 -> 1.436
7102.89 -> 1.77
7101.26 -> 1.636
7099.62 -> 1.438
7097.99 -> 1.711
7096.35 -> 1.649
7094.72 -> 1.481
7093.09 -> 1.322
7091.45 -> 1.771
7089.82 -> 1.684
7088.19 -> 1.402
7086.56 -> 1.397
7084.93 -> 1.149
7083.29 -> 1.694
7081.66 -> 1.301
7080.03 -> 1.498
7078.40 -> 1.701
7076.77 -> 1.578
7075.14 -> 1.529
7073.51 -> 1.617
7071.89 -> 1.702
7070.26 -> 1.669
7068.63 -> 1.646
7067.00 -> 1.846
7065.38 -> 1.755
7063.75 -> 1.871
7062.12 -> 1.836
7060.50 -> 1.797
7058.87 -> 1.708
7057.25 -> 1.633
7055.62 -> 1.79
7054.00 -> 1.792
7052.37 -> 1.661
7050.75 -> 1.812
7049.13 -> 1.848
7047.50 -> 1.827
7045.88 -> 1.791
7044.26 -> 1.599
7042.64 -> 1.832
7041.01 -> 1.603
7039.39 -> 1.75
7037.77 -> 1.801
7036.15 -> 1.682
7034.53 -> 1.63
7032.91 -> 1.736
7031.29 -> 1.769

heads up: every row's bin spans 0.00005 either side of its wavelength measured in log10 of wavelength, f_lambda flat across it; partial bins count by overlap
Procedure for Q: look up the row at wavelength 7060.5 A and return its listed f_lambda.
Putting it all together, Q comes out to 1.797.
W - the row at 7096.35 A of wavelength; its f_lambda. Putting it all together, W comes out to 1.649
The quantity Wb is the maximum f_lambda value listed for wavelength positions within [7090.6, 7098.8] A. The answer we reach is 1.771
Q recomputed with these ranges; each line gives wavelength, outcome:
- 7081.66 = 1.301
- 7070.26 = 1.669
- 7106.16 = 1.427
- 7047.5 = 1.827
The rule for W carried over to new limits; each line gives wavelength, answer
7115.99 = 1.679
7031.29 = 1.769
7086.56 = 1.397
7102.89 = 1.77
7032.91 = 1.736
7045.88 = 1.791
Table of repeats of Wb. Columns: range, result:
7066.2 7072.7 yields 1.846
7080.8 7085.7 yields 1.694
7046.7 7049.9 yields 1.848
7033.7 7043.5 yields 1.832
